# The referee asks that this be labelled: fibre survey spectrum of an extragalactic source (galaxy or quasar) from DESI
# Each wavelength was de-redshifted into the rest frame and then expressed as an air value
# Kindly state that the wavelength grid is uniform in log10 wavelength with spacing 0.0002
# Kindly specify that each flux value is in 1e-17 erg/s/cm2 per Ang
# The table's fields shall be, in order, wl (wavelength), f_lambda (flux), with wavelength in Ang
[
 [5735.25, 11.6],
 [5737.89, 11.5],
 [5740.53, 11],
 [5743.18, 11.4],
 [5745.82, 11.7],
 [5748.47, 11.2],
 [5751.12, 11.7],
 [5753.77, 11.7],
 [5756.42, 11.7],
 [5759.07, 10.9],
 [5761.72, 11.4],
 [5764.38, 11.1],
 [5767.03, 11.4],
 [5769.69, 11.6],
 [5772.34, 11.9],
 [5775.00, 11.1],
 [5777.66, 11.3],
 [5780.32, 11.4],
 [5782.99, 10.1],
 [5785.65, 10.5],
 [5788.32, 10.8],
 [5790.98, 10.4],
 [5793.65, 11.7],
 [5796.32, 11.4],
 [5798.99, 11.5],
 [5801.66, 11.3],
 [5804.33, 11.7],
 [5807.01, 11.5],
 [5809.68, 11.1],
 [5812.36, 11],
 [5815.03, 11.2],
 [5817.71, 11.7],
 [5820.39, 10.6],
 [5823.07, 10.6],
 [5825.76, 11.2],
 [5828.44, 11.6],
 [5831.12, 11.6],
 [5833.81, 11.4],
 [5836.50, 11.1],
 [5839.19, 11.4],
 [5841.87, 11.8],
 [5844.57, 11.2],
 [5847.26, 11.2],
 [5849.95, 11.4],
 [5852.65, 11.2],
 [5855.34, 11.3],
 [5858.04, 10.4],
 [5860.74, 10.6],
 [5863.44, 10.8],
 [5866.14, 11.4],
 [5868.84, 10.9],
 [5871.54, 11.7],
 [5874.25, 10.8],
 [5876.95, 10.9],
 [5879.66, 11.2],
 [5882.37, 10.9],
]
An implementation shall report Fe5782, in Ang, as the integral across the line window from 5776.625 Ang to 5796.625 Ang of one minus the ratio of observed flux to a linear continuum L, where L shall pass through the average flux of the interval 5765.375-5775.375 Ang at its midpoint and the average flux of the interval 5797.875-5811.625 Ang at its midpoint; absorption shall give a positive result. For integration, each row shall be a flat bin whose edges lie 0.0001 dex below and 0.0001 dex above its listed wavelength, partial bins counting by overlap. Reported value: 1.0 Ang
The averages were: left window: 11.5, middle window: 10.9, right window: 11.4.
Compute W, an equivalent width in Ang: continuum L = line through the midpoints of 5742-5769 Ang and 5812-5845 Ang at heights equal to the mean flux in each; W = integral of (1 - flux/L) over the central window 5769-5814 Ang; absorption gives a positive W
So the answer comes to 0.6 Ang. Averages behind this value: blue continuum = 11.4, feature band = 11.2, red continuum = 11.3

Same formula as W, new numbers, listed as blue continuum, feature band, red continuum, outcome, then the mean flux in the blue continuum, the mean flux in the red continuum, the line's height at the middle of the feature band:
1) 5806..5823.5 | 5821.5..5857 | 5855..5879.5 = -0.78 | 11.1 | 11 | 11.1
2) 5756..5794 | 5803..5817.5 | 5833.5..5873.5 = -0.24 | 11.1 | 11.2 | 11.1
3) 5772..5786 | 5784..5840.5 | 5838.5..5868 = -0.61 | 11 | 11.1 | 11.1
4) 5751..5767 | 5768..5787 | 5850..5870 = 0.31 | 11.4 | 11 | 11.3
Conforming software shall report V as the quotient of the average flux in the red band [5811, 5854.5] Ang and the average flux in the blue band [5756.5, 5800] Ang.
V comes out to 1.0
